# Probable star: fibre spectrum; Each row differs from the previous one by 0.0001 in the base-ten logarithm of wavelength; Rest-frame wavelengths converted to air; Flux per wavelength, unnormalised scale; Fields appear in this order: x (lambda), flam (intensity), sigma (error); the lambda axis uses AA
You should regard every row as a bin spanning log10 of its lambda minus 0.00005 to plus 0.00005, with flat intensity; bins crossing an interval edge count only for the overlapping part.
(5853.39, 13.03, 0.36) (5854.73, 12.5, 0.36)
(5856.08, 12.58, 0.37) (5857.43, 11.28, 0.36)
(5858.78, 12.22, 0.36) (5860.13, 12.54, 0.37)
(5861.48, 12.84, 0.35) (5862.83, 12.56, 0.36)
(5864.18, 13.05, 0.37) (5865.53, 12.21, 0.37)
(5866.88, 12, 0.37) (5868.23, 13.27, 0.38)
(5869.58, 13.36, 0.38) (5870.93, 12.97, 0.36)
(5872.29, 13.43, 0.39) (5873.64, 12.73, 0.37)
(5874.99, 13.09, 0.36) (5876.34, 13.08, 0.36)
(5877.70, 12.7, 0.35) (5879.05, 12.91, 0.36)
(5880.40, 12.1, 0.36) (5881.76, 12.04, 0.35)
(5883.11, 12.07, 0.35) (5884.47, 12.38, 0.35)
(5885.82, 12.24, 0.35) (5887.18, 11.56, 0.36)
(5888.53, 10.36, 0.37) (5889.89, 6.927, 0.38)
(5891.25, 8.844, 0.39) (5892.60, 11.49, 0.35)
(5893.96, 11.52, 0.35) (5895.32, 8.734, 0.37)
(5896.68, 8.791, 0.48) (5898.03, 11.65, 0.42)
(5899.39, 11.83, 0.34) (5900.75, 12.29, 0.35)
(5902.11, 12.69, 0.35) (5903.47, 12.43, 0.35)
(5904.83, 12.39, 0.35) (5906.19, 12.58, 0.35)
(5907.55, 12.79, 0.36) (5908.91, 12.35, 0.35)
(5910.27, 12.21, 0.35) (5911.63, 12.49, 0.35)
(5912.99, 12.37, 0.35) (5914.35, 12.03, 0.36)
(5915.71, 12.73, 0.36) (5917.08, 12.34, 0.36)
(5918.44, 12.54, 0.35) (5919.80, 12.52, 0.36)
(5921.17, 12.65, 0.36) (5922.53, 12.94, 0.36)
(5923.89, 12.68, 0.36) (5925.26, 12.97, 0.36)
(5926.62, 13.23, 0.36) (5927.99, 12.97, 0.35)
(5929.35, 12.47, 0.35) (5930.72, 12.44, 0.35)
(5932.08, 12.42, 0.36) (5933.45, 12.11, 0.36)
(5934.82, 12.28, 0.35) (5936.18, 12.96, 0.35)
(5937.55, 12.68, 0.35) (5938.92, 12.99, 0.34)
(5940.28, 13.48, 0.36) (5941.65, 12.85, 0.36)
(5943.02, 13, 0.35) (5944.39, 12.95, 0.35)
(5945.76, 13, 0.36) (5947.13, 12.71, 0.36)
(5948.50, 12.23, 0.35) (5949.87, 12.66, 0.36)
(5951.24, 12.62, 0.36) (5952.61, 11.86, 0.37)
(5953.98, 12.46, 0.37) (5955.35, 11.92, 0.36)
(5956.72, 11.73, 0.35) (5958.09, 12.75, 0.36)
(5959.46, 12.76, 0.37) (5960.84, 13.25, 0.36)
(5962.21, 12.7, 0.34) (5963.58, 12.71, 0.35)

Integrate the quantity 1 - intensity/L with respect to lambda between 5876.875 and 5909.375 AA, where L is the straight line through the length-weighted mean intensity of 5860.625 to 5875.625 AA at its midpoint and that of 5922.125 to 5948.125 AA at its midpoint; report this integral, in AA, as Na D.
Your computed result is 3.4 AA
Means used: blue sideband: 12.9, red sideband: 12.8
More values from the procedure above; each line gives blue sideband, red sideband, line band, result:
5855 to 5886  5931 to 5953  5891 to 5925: 1.8 AA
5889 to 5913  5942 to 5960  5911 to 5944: -2.0 AA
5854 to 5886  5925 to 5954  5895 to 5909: 1.0 AA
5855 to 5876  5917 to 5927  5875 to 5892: 1.6 AA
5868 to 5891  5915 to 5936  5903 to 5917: 0.0 AA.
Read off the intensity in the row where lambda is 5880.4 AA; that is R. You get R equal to 12.1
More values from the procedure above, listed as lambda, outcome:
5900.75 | 12.29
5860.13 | 12.54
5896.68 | 8.791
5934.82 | 12.28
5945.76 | 13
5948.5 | 12.23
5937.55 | 12.68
